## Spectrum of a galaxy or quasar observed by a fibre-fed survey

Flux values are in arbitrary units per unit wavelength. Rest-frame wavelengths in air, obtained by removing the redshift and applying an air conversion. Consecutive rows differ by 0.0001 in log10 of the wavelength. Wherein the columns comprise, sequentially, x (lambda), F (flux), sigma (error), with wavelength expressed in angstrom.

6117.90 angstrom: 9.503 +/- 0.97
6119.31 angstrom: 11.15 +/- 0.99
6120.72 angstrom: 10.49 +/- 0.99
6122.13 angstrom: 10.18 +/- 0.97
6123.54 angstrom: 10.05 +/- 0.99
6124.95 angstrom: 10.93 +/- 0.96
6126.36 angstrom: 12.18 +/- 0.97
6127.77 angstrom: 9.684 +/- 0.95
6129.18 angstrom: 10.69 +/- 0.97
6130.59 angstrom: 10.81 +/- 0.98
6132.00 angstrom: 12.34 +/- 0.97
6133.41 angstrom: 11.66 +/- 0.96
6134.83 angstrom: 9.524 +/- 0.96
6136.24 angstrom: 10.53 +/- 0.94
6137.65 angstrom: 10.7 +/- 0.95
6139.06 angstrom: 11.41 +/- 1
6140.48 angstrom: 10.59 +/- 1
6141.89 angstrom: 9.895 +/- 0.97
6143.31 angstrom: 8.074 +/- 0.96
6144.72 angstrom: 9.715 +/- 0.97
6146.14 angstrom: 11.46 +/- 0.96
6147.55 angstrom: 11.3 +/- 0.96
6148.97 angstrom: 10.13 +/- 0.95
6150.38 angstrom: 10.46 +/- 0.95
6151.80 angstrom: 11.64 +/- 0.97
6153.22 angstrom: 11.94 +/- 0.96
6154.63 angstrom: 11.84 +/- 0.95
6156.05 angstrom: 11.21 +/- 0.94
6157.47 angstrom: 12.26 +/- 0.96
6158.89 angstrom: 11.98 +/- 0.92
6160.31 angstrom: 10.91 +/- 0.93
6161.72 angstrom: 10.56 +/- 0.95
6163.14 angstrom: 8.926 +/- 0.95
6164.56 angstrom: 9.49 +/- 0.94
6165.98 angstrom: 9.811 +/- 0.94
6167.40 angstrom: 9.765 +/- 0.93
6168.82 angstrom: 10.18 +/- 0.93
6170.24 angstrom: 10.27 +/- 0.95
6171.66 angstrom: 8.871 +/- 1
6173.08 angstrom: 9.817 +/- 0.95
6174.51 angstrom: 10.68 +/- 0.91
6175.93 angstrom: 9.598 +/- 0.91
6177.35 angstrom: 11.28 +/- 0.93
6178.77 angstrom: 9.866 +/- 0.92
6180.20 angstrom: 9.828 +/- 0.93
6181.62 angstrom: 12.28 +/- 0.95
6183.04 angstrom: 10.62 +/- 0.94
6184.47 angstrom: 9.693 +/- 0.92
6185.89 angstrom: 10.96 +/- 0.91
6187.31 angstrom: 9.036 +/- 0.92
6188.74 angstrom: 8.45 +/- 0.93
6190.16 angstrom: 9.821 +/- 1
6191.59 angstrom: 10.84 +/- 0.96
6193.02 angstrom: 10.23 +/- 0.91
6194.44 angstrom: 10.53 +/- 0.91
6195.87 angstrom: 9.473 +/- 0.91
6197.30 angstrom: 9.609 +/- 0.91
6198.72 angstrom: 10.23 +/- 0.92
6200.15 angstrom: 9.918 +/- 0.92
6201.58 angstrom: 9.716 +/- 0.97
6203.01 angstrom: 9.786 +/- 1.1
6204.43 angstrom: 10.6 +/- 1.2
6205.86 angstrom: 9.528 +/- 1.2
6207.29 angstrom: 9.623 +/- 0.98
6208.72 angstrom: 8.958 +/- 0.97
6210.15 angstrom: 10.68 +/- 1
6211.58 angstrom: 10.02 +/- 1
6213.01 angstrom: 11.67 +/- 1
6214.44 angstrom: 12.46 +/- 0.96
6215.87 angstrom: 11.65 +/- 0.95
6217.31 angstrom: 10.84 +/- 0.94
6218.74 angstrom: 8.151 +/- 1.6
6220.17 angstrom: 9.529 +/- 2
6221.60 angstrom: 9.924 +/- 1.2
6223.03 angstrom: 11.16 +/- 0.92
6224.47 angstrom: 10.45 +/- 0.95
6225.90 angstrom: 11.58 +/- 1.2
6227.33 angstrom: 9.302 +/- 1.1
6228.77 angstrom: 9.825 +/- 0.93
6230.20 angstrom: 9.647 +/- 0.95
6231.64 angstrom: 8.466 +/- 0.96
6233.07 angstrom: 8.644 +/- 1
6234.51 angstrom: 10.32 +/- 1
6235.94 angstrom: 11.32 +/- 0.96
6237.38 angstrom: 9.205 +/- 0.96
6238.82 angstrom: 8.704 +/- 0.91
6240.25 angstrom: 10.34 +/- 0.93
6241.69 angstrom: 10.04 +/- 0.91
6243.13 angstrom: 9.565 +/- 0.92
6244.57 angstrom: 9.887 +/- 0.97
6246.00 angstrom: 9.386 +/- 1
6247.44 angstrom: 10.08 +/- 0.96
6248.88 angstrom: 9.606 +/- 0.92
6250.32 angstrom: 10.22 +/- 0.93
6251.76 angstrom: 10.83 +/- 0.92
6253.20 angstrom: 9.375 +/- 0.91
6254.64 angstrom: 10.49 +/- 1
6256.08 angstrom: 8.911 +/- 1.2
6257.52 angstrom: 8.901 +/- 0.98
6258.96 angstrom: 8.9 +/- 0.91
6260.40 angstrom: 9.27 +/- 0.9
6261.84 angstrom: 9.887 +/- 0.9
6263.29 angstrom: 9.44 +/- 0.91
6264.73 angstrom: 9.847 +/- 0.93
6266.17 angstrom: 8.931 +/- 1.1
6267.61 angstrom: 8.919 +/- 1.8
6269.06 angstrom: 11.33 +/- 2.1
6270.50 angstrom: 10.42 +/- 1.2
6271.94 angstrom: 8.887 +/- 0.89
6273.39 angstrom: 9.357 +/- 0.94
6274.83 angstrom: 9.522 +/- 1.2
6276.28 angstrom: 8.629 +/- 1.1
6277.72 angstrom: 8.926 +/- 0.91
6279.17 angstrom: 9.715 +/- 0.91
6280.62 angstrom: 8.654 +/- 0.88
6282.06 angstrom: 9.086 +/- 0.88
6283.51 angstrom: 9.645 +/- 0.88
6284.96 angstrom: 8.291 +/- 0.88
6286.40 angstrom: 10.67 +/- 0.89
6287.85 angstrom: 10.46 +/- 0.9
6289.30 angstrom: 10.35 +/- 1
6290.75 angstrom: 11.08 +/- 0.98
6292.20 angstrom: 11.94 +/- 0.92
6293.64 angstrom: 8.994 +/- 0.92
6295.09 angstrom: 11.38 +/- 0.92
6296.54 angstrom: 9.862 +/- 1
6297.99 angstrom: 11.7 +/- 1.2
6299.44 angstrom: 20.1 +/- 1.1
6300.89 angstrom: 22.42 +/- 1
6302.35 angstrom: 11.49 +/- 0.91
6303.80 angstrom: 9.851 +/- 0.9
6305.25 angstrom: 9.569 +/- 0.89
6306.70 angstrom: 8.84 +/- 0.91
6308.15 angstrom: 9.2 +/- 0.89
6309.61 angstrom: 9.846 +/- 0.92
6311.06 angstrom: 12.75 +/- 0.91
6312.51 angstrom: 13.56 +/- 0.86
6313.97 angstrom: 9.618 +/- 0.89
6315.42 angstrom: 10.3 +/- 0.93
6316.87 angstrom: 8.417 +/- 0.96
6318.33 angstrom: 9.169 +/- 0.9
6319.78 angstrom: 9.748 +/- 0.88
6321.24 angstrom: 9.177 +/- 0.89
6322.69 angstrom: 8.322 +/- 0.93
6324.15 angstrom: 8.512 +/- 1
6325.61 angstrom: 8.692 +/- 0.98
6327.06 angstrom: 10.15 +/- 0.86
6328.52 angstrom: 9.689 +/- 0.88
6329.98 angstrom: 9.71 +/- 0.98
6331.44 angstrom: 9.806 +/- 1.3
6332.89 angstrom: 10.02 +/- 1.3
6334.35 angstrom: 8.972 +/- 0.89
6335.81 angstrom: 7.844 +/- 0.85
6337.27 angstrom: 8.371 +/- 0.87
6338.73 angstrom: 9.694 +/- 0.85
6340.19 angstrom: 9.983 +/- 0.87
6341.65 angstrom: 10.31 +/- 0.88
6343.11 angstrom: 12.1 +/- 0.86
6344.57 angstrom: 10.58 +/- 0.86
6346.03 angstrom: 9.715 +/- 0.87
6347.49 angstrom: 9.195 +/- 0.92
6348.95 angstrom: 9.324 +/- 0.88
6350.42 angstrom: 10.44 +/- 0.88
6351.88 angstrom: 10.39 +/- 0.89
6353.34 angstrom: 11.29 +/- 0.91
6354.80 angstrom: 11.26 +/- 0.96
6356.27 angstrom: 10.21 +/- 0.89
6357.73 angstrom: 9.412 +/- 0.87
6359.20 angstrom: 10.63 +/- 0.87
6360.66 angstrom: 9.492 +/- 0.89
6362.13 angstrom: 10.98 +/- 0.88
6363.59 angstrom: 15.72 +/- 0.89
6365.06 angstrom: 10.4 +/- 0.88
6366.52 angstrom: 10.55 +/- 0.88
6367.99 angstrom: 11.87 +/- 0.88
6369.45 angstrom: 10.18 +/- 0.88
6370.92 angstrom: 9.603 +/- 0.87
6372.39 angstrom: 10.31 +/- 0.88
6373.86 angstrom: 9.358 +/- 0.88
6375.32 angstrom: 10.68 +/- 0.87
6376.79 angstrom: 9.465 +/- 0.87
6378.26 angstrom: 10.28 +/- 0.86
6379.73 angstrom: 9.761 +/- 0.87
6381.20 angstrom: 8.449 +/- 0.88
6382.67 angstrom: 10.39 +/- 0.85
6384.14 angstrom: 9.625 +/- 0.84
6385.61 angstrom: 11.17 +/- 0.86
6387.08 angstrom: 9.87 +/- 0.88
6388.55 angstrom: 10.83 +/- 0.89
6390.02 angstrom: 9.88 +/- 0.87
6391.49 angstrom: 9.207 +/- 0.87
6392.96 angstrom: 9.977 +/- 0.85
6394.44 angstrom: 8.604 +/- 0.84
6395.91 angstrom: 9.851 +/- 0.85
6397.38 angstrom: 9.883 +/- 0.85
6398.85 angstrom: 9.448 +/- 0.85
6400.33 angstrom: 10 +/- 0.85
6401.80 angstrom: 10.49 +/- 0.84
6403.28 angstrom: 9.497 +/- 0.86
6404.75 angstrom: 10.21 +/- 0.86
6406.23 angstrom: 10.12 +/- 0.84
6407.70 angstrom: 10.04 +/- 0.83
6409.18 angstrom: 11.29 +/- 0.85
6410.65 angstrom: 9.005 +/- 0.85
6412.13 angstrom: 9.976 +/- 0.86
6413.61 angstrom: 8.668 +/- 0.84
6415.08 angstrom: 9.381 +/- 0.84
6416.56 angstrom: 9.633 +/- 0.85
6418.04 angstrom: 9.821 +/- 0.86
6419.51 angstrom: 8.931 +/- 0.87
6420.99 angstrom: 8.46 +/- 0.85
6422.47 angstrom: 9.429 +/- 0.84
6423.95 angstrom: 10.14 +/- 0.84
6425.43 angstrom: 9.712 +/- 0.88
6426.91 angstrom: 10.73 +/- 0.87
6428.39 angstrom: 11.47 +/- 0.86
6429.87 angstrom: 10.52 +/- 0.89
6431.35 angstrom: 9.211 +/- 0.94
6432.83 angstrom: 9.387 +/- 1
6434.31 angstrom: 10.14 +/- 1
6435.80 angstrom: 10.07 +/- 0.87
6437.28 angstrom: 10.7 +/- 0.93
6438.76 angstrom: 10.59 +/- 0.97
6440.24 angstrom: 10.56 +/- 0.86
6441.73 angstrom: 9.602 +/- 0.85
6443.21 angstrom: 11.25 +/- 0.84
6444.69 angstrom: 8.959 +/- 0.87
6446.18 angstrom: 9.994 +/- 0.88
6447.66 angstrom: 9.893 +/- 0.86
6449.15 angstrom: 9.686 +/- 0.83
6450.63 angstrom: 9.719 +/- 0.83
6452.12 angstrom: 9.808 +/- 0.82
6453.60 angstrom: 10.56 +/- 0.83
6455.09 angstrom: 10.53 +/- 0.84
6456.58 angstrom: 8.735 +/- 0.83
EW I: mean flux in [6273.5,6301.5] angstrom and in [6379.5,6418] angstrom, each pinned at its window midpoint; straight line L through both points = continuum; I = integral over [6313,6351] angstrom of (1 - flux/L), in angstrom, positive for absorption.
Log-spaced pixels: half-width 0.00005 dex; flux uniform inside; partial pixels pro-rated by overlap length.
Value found 3.6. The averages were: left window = 11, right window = 9.82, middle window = 9.55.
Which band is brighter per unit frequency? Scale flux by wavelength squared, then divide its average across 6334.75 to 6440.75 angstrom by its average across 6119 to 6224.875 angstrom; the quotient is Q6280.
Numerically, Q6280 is 1.04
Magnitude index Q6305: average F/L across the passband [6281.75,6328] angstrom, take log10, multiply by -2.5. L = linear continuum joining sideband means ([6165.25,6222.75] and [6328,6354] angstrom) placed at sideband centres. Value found -0.09 mag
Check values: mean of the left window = 10.1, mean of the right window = 9.86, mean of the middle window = 10.7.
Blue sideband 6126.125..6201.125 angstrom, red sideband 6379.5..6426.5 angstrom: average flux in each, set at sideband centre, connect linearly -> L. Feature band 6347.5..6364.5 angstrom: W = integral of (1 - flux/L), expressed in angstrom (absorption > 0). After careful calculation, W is -1.5 angstrom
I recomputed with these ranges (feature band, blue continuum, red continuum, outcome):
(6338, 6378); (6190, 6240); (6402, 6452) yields -2.10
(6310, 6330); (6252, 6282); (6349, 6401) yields -0.03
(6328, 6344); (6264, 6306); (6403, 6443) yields 1.10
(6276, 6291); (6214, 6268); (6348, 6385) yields 0.68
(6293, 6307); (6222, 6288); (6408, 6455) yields -4.05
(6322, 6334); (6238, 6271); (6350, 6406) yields 0.81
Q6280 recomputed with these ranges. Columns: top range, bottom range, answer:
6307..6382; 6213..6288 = 1.06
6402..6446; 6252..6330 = 1.01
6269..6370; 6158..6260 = 1.07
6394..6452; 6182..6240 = 1.05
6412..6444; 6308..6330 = 1.05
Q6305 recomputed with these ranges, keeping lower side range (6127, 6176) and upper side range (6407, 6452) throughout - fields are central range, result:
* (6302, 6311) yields 0.03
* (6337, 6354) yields -0.01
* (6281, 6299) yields -0.02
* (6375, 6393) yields 0.01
